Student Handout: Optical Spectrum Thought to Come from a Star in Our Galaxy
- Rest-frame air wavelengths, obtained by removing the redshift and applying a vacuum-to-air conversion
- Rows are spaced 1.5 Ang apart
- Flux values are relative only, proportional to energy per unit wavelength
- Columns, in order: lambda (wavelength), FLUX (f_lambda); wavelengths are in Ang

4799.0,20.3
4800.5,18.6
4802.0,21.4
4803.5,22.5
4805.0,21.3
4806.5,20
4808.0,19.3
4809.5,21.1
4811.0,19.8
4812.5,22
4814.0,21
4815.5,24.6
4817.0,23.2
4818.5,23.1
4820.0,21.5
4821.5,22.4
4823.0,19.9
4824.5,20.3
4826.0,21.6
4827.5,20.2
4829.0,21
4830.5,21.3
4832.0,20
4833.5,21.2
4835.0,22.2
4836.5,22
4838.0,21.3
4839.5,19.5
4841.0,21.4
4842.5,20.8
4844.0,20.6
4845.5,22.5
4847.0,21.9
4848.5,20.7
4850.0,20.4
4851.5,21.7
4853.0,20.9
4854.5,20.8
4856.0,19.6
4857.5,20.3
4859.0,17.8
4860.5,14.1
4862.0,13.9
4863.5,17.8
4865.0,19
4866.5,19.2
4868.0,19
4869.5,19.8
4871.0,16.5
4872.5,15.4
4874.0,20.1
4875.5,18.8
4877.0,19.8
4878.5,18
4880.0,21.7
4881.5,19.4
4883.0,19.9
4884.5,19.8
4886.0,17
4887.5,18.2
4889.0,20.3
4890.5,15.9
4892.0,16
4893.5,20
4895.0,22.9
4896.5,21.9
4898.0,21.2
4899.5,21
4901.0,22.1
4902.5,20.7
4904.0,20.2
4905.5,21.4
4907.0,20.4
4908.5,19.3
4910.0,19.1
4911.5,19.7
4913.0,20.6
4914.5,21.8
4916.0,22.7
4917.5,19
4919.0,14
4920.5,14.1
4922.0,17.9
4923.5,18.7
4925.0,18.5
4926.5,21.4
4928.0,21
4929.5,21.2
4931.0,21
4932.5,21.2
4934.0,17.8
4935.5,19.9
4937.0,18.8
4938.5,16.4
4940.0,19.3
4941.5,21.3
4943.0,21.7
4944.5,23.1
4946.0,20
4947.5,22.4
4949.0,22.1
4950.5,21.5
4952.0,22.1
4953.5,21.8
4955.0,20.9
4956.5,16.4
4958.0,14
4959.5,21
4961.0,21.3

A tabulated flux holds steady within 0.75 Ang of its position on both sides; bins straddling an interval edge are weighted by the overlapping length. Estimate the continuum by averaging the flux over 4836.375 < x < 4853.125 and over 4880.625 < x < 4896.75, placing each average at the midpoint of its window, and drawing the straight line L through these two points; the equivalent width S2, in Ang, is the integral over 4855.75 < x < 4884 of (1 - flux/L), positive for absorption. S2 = 2.2 Ang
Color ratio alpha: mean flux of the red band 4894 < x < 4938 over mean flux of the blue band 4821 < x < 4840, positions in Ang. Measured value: 0.95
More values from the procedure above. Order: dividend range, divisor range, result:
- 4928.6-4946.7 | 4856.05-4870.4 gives 1.12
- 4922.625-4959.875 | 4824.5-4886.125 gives 1.02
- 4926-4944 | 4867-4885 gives 1.06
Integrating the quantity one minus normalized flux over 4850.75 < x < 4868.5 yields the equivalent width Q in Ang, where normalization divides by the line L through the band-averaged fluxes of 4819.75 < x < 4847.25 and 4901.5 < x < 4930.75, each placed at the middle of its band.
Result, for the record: 1.7 Ang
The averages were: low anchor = 21.1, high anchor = 19.6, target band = 18.7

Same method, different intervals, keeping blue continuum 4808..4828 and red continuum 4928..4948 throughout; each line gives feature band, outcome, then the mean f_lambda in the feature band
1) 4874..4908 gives 1.53 Ang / 19.8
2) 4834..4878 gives 3.26 Ang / 19.6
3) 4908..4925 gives 1.45 Ang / 18.8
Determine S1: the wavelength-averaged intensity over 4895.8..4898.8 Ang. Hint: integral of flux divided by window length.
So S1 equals 21.5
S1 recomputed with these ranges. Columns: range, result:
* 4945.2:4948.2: 21.2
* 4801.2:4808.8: 20.9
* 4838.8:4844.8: 20.6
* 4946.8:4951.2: 22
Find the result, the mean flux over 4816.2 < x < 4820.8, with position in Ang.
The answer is 22.6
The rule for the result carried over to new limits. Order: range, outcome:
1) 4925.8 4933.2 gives 21.2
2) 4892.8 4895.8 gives 21.5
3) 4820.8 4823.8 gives 21.1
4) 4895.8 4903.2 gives 21.4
